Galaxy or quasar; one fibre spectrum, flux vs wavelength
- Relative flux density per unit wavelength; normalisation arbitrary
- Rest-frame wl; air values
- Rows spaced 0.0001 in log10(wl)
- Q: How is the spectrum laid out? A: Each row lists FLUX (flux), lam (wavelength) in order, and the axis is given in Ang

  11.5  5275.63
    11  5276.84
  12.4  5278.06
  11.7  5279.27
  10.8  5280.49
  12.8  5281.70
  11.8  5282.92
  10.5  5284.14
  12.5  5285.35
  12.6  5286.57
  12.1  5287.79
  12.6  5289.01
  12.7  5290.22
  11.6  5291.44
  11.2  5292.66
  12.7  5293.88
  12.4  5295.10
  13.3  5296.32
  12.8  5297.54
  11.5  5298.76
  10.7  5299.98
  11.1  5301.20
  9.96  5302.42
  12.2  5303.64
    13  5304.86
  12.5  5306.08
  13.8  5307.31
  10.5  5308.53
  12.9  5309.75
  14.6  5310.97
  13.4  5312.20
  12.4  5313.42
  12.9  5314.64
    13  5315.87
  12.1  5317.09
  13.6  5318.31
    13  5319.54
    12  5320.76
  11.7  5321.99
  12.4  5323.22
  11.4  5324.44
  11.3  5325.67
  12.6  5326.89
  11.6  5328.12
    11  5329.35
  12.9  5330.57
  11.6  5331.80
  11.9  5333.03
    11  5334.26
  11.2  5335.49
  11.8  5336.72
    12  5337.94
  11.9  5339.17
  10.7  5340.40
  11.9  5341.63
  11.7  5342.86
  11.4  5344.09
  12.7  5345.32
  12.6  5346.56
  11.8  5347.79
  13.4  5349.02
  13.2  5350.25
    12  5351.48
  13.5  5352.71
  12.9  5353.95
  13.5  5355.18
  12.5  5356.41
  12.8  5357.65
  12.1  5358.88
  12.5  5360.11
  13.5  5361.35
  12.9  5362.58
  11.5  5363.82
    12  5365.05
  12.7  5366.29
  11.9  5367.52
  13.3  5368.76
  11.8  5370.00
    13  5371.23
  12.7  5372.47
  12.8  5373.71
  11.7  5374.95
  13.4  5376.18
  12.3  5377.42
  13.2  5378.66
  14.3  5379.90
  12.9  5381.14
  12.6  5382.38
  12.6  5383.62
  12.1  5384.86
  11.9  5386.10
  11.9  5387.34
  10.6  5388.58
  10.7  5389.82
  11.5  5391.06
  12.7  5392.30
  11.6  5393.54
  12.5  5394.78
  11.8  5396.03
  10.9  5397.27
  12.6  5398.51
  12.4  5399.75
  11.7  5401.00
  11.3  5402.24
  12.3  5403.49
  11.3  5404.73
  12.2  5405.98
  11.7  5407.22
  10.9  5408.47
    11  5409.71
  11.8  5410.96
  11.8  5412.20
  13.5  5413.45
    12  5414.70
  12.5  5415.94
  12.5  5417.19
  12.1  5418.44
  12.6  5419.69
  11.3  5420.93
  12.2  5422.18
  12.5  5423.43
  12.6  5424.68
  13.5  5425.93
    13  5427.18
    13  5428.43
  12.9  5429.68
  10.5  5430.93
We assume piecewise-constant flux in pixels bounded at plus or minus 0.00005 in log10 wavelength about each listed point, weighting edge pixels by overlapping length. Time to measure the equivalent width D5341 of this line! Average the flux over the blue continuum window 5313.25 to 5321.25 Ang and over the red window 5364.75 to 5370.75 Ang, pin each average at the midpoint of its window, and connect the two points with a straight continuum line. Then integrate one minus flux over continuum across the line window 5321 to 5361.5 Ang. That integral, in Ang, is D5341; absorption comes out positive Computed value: 1.4 Ang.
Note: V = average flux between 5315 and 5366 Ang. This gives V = 12.2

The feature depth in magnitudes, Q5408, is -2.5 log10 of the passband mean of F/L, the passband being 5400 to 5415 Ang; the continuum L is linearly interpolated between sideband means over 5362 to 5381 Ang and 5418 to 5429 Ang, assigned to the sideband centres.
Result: 0.07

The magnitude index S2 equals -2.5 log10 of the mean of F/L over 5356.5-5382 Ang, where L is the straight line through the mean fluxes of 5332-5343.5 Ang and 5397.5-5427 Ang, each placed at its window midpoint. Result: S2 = -0.077 mag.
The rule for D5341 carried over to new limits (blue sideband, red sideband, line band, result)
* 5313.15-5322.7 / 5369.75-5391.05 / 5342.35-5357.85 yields -0.18 Ang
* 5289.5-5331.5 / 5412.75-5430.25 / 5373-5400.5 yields 0.55 Ang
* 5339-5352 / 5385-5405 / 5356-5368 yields -0.44 Ang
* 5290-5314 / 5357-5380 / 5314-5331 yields 0.17 Ang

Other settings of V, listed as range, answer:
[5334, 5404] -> 12.3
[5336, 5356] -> 12.3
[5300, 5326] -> 12.3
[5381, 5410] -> 11.8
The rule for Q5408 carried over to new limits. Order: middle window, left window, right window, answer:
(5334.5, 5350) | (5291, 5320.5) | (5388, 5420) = 0.02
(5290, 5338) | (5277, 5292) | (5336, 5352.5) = -0.01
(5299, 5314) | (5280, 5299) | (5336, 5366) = 0.00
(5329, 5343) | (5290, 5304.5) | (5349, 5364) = 0.07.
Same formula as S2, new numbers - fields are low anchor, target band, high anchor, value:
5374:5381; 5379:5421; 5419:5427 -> 0.062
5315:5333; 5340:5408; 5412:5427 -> 0.002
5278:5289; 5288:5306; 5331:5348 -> -0.011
